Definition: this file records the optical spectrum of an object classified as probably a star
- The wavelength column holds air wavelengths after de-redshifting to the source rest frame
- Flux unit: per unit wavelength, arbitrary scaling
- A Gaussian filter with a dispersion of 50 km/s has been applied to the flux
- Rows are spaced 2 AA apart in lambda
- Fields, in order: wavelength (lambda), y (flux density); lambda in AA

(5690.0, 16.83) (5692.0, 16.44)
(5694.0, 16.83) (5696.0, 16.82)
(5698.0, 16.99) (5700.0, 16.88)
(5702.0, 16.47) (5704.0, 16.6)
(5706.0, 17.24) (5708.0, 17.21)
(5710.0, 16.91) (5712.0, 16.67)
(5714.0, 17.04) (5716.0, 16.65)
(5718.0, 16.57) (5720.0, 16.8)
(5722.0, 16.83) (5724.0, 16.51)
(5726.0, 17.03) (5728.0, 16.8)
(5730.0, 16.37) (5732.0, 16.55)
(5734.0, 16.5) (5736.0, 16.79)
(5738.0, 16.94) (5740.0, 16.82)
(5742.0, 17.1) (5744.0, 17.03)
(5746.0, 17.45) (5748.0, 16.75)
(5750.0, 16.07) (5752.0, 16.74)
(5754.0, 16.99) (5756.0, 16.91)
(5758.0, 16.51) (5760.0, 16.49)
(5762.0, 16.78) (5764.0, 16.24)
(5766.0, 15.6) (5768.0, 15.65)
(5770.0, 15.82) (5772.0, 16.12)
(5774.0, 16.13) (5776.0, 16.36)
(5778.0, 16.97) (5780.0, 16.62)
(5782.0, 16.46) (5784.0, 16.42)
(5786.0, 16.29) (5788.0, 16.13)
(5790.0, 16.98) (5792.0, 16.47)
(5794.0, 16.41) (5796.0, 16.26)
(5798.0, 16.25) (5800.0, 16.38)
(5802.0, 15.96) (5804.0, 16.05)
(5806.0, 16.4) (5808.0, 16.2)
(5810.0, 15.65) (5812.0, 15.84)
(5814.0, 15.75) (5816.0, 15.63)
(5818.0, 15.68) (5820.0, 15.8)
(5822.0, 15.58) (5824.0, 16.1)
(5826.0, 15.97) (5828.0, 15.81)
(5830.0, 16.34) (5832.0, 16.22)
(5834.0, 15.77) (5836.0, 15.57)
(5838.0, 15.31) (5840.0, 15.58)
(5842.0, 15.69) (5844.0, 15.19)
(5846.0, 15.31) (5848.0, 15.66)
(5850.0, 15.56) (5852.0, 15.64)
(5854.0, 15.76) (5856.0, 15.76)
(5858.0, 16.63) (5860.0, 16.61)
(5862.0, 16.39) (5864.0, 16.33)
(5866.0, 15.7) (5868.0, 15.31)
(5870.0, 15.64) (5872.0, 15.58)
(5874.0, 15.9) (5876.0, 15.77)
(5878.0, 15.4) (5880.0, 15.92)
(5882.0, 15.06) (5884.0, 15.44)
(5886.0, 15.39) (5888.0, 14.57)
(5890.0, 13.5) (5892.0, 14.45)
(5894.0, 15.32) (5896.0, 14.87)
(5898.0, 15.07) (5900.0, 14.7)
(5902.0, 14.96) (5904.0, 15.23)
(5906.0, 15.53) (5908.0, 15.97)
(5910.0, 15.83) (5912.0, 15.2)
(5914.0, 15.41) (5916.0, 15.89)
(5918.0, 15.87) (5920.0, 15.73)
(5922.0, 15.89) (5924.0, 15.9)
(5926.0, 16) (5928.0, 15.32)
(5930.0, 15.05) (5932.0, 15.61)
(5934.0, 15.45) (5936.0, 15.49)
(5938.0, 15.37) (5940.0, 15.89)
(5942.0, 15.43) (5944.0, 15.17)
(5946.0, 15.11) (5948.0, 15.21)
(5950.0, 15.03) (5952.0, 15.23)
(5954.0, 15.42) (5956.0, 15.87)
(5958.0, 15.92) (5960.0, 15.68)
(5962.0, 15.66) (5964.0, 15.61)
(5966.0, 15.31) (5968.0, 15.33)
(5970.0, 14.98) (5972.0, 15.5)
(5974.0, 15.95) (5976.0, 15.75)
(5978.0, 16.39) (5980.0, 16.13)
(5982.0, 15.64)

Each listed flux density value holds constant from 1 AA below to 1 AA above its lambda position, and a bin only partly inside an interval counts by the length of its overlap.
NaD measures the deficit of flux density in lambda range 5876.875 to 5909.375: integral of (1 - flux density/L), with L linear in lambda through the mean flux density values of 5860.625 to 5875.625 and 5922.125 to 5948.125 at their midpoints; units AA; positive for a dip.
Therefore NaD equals 1.28 AA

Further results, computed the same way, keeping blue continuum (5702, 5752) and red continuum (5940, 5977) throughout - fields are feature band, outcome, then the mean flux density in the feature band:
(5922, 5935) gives 0.0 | 15.6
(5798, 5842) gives 1.0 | 15.9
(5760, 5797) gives 0.4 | 16.3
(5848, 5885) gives 0.5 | 15.8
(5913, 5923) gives 0.0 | 15.8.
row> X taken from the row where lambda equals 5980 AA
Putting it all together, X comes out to 16.13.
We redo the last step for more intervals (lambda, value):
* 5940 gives 15.89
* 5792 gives 16.47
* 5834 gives 15.77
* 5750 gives 16.07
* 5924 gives 15.9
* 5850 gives 15.56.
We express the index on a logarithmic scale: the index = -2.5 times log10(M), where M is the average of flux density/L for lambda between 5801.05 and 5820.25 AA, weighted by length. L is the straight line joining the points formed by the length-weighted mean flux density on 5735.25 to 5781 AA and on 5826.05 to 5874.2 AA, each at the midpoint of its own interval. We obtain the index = 0.02 mag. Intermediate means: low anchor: 16.6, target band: 15.9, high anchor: 15.8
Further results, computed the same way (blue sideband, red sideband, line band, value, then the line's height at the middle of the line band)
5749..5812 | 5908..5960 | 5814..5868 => 0.01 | 16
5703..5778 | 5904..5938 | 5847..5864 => 0.00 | 16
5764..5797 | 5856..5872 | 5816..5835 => 0.02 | 16.2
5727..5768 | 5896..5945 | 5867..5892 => 0.04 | 15.8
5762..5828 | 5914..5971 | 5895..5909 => 0.03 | 15.7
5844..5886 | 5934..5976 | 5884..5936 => 0.02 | 15.6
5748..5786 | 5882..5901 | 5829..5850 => -0.01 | 15.5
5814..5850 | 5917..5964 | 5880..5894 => 0.05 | 15.6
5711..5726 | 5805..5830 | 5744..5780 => -0.01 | 16.4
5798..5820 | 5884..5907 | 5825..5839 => -0.01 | 15.7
